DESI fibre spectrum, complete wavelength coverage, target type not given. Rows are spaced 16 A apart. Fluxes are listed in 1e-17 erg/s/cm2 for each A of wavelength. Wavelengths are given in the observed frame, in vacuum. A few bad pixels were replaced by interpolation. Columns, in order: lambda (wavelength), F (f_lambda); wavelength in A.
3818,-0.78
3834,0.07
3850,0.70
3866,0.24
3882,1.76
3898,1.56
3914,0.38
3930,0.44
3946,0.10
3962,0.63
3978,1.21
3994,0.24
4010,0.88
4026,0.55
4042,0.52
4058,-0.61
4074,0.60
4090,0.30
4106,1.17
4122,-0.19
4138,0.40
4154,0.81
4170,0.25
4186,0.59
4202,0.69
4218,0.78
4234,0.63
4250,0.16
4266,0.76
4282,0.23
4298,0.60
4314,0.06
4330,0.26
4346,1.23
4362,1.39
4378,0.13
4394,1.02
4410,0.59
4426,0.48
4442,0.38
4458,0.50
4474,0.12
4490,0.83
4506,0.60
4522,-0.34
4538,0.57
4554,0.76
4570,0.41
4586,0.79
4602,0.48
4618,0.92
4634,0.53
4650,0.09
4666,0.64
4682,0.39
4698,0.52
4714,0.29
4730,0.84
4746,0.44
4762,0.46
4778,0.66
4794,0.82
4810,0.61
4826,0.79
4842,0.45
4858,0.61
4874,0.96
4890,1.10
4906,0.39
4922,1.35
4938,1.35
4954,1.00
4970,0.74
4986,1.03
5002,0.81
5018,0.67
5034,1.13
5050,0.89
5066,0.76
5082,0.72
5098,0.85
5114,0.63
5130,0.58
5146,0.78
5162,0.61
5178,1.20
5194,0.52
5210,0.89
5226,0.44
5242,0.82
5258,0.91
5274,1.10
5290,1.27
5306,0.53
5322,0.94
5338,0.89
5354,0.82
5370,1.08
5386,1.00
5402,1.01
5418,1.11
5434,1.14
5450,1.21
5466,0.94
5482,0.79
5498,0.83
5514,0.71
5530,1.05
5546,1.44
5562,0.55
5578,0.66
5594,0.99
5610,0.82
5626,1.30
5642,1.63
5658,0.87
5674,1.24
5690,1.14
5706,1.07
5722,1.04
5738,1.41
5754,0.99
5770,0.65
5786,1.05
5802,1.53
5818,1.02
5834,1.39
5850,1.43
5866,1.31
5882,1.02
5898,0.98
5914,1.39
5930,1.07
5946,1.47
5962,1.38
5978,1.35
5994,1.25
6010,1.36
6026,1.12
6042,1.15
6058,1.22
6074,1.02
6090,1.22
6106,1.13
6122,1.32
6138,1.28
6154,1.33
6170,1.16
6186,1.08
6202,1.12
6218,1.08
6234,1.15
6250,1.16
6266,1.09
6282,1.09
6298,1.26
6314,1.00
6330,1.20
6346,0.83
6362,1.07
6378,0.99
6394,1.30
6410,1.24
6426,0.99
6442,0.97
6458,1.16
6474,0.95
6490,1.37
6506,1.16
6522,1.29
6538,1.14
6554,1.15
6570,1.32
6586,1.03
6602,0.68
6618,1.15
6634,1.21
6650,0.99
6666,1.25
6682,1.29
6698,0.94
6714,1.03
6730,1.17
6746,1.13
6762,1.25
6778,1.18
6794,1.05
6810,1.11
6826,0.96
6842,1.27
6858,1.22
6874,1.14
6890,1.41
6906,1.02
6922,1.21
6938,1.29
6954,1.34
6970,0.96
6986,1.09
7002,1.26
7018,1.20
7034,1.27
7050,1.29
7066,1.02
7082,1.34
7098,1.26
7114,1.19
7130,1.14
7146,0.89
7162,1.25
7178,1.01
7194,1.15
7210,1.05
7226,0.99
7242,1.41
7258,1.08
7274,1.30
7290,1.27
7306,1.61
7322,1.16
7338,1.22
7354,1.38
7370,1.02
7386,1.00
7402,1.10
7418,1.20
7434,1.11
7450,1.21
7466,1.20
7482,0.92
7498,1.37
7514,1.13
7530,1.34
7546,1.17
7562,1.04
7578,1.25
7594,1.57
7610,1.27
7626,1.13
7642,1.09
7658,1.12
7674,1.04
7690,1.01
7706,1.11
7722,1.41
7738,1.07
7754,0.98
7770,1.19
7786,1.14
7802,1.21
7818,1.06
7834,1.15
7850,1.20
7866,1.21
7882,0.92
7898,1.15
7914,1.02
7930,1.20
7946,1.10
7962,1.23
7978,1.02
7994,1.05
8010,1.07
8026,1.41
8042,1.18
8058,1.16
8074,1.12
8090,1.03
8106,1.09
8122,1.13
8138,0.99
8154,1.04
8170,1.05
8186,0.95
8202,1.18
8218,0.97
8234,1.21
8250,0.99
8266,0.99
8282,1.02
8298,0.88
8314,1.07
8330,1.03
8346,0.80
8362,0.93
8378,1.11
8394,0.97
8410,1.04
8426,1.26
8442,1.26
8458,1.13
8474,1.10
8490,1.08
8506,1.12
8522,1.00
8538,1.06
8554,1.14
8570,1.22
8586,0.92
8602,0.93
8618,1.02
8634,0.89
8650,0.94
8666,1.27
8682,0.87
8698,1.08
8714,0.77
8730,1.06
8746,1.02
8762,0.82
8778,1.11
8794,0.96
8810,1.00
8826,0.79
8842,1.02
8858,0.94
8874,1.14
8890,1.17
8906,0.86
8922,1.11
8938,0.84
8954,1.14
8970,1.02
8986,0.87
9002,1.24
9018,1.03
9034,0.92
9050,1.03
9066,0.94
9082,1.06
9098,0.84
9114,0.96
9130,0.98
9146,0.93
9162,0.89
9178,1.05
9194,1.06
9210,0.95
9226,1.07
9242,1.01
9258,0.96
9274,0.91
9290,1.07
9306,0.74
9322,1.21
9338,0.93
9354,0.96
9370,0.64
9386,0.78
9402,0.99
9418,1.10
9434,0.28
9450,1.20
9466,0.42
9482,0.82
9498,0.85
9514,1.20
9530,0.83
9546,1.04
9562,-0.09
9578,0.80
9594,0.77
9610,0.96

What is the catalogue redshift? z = 0.22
